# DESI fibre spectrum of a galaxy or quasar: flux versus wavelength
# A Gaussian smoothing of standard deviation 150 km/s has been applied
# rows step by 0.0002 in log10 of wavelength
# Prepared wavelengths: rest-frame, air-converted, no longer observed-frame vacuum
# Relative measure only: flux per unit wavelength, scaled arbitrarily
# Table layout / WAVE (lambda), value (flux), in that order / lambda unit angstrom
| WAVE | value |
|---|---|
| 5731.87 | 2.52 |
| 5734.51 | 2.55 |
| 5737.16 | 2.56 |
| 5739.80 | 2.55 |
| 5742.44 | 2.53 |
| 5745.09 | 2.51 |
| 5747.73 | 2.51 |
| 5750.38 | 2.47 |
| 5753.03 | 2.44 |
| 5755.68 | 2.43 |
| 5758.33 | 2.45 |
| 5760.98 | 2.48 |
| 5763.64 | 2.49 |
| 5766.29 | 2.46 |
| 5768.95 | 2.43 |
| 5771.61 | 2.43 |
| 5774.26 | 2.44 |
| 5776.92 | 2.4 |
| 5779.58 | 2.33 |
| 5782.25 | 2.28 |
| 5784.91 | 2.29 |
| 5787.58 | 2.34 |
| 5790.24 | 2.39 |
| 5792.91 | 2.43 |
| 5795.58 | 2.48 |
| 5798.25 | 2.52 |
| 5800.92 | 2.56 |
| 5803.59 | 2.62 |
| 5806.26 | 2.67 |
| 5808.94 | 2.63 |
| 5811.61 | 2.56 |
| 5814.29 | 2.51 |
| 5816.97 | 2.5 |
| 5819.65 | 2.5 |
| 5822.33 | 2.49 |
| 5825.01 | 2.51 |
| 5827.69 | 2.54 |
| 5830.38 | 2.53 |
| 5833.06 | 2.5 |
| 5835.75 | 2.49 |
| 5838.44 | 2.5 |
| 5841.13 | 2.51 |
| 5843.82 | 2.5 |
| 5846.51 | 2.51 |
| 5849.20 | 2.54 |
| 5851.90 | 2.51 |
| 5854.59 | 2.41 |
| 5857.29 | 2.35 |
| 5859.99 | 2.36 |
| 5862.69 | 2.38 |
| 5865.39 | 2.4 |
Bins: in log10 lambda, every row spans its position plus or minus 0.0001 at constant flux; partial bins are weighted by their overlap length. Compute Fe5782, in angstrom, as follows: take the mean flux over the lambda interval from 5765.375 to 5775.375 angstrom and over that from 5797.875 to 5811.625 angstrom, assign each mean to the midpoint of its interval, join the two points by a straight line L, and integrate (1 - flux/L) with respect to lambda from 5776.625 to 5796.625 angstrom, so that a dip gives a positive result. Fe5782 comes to 1.2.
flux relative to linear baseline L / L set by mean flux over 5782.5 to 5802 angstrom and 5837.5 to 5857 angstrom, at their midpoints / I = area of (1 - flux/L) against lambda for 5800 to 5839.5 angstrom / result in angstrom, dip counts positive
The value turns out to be -1.4 angstrom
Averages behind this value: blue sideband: 2.42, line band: 2.54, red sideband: 2.49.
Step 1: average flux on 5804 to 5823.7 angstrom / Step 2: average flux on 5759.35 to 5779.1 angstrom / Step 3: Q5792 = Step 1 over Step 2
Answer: 1.05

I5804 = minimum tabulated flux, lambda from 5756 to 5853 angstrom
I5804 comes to 2.28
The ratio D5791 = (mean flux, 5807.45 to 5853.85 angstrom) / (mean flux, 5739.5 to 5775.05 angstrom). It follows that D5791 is 1.02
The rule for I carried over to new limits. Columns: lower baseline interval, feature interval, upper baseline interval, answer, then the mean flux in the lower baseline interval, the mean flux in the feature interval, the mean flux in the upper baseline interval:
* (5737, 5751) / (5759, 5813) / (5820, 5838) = 1.2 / 2.52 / 2.46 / 2.51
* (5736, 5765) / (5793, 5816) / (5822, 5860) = -0.7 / 2.49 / 2.56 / 2.49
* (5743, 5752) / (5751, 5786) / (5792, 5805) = 1.3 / 2.5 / 2.41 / 2.53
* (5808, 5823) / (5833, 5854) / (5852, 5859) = -0.5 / 2.53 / 2.5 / 2.4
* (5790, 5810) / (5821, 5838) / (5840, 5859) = -0.1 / 2.54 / 2.51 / 2.47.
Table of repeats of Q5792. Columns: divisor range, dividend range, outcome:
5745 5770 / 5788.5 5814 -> 1.03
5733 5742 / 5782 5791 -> 0.91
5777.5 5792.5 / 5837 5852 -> 1.08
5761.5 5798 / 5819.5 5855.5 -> 1.04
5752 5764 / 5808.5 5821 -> 1.03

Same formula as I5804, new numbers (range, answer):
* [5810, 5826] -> 2.49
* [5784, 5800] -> 2.29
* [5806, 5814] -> 2.56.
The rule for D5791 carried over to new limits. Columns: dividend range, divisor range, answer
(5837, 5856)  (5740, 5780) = 1.02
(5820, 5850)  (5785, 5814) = 1.00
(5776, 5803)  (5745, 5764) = 0.98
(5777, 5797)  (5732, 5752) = 0.94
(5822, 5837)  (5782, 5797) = 1.06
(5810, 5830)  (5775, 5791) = 1.08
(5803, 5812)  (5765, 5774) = 1.08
